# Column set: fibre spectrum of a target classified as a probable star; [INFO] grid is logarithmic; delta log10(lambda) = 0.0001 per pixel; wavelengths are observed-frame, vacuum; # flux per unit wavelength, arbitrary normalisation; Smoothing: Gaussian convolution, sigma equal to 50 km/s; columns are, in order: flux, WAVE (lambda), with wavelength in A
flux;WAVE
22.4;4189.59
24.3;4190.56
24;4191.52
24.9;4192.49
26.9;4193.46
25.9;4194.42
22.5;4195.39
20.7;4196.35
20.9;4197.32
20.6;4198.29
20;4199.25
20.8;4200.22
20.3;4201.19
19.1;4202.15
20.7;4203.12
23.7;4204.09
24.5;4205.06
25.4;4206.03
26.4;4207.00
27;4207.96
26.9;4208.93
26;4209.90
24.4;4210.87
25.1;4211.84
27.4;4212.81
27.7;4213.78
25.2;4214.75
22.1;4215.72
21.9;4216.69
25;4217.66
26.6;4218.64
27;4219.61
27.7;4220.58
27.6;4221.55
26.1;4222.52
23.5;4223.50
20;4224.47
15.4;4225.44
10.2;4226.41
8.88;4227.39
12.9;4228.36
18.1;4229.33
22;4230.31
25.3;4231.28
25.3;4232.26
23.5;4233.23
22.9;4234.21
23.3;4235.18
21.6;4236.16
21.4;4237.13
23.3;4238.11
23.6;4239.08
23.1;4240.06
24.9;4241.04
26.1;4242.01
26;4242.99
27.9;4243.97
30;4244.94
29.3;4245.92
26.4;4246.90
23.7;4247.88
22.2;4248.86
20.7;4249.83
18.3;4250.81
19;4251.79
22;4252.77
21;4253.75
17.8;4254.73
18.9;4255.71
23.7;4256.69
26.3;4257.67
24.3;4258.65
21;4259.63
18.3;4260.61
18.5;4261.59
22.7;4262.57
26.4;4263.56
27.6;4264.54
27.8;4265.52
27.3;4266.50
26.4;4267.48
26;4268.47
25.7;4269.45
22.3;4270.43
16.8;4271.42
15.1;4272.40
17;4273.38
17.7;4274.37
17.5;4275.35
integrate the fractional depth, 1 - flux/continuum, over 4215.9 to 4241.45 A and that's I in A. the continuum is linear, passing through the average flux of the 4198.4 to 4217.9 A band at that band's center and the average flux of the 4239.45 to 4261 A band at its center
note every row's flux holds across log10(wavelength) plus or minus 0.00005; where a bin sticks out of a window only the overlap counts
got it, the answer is 1.77 A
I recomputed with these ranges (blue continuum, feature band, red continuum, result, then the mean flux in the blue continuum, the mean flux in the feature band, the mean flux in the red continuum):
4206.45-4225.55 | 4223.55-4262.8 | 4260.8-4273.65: 3.66 A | 25.1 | 21.8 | 23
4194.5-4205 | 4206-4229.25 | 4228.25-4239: -1.43 A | 21.3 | 23.1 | 22.2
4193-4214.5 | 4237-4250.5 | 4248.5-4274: -1.40 A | 23.8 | 24.9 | 22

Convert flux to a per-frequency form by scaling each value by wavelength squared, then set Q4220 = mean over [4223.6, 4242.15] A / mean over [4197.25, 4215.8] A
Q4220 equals 0.88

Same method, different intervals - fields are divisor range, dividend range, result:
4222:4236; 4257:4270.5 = 1.25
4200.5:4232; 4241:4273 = 1.04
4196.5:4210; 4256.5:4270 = 1.10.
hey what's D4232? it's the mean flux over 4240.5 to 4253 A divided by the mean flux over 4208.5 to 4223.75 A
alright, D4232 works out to 1.0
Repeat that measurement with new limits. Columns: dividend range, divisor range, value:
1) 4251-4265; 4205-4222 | 0.85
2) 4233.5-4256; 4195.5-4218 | 0.99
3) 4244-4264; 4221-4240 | 1.09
